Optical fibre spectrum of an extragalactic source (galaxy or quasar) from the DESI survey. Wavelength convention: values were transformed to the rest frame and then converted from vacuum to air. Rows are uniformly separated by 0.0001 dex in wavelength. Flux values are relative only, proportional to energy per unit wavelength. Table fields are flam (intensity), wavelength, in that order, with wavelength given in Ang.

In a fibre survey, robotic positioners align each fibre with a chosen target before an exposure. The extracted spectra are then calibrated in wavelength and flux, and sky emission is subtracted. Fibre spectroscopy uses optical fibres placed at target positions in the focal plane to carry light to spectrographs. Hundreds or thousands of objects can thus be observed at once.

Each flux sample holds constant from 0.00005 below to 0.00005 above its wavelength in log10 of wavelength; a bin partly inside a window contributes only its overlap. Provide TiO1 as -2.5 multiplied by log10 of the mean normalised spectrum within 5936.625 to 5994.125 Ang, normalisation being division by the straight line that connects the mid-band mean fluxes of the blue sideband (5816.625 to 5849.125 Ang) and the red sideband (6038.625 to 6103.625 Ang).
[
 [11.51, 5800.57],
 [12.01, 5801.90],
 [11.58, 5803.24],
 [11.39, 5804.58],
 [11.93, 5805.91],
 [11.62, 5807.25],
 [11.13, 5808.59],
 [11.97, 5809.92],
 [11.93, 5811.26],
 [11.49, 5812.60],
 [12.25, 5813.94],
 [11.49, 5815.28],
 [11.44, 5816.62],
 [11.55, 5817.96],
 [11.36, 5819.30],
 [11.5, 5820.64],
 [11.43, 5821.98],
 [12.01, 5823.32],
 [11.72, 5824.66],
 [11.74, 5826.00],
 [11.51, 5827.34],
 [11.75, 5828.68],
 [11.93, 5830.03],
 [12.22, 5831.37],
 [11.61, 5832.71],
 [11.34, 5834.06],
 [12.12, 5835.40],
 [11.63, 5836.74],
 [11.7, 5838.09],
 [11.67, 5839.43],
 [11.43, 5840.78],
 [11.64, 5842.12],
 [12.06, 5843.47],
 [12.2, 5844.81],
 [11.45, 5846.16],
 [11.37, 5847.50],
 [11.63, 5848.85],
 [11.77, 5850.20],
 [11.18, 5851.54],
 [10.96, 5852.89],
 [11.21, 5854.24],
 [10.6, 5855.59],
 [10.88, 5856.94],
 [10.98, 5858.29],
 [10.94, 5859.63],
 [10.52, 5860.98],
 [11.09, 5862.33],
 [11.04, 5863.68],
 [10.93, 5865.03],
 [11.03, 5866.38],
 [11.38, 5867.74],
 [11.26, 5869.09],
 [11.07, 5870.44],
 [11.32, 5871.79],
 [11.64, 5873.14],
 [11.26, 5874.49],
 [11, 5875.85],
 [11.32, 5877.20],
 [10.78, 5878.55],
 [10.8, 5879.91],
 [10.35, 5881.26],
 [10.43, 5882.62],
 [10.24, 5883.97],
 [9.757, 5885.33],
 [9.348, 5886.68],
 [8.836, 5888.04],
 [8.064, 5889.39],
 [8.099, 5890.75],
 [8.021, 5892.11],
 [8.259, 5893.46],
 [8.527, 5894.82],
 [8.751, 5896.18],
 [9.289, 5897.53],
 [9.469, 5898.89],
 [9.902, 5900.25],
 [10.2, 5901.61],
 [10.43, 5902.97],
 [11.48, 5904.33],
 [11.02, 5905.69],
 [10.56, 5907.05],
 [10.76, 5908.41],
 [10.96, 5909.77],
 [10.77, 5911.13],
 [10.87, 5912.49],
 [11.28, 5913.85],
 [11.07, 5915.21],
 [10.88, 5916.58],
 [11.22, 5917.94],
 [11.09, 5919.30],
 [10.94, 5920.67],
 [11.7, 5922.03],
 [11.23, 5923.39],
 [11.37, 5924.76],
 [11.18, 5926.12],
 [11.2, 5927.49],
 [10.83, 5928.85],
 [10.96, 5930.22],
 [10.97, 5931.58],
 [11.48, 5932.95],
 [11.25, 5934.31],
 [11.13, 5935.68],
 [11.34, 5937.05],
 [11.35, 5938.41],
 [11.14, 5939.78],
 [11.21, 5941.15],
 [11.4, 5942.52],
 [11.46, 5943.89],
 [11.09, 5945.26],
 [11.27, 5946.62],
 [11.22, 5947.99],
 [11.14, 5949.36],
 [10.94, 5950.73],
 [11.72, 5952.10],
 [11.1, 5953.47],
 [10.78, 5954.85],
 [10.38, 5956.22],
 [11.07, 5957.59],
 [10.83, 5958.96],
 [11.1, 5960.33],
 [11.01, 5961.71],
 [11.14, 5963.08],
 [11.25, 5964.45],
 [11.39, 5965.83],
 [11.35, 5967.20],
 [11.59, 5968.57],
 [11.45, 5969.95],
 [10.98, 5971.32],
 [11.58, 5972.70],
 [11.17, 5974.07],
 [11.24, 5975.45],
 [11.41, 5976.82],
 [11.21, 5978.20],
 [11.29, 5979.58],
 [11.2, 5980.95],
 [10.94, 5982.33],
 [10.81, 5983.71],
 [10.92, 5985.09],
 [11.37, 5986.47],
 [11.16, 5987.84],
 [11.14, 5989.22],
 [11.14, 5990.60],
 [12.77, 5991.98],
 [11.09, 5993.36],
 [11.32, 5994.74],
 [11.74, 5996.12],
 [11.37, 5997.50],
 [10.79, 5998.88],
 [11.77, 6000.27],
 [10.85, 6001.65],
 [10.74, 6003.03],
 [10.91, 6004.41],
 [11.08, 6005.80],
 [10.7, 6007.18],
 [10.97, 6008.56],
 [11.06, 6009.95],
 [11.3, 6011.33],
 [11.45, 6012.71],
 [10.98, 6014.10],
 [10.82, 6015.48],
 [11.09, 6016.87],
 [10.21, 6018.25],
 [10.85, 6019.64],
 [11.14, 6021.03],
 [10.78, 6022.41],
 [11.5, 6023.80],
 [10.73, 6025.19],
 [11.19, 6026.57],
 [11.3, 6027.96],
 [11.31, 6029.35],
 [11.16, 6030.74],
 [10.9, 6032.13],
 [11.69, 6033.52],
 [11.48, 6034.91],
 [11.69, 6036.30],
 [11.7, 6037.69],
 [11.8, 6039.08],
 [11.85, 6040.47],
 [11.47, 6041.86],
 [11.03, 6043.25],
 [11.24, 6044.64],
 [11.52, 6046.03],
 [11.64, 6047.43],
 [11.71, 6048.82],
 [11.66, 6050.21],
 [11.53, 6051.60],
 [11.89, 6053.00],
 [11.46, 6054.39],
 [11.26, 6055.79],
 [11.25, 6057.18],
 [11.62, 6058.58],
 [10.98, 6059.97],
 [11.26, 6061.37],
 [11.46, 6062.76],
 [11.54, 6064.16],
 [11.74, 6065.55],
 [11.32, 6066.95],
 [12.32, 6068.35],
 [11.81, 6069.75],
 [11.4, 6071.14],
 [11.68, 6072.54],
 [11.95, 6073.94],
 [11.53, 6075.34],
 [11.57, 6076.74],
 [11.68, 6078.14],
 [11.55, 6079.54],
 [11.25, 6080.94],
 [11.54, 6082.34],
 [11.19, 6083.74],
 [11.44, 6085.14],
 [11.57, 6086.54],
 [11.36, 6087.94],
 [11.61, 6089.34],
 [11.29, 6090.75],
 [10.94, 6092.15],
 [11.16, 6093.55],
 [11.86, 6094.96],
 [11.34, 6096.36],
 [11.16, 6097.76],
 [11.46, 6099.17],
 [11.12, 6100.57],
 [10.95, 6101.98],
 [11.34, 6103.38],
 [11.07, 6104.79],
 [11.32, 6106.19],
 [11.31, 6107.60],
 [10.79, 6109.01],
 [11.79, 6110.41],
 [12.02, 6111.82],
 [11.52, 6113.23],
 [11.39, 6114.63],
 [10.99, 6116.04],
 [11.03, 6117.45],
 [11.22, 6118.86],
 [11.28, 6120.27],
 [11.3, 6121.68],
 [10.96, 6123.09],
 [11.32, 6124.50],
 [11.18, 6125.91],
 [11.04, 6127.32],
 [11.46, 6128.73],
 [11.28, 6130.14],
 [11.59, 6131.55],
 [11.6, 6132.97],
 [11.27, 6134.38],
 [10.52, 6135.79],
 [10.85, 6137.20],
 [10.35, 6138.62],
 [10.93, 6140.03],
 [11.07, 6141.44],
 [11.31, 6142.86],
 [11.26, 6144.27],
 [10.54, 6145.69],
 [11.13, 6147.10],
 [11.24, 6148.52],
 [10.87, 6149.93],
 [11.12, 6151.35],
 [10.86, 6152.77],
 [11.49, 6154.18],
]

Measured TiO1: 0.03 mag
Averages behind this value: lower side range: 11.7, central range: 11.2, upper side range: 11.5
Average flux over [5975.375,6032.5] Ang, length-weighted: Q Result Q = 11.1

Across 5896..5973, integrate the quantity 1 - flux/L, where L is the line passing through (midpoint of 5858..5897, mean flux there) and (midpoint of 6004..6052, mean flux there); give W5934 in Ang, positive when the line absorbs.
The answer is -2.81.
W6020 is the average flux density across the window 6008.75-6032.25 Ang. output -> 11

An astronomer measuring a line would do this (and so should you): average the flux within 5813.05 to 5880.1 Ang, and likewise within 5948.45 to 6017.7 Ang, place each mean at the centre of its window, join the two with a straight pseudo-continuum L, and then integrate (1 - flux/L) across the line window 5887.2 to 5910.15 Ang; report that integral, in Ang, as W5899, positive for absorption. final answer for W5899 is 3.6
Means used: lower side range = 11.4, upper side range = 11.2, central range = 9.55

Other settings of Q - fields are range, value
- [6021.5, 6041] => 11.4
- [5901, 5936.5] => 11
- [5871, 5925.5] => 10.3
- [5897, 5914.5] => 10.5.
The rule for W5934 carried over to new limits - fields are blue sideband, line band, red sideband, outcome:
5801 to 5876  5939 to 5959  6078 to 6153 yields 0.4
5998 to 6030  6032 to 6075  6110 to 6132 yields -1.6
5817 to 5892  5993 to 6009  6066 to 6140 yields 0.2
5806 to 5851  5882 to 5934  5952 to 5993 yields 5.1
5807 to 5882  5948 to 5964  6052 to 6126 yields 0.5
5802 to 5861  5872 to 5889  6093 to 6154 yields 1.5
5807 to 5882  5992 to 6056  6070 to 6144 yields 0.4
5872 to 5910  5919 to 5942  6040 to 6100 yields -2.0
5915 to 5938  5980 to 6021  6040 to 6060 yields 0.9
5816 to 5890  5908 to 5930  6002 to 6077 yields 0.3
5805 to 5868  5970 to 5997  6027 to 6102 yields 0.4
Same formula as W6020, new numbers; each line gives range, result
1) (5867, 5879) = 11.2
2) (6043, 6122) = 11.4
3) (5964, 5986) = 11.2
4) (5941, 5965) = 11.1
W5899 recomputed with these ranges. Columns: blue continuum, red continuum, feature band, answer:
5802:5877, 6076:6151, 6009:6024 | 0.4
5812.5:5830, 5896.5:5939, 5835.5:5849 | -0.3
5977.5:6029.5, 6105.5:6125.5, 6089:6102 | 0.0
